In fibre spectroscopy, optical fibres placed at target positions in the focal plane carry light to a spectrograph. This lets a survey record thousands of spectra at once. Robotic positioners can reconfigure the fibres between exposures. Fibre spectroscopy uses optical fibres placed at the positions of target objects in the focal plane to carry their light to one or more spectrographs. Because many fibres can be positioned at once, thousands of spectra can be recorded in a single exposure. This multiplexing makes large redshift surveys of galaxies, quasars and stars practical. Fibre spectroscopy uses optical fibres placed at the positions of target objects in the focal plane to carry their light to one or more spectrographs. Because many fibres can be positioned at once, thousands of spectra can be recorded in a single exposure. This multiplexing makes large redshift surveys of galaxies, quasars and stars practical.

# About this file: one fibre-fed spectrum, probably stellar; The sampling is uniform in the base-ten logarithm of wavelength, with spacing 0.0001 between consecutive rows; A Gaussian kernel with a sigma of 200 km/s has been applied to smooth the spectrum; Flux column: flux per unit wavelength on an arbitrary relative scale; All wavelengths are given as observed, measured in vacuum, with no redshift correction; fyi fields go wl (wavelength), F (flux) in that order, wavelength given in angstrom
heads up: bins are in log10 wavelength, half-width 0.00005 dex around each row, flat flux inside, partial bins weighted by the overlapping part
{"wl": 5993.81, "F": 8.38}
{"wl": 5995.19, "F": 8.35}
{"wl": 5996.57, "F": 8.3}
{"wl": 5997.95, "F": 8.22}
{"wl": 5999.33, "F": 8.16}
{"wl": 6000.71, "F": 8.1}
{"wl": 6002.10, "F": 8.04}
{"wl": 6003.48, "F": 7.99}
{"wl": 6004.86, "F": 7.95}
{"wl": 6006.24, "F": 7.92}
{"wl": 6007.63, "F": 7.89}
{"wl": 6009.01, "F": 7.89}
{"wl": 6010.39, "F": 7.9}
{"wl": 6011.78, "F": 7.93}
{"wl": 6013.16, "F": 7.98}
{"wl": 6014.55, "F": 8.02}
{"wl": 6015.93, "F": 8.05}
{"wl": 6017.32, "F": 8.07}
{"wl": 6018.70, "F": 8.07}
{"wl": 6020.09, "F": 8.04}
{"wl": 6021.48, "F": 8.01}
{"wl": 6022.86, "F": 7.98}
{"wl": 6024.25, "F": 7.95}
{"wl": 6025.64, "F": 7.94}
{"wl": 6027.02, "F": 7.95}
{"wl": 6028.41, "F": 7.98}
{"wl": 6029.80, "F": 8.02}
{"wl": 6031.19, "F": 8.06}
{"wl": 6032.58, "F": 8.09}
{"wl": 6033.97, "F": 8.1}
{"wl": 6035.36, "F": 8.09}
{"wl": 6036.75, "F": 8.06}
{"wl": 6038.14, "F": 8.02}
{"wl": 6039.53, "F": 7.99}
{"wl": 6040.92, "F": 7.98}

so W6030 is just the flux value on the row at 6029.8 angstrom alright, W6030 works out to 8.02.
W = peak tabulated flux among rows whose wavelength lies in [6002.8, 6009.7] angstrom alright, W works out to 7.99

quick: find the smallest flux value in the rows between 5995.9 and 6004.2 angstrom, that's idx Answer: 7.99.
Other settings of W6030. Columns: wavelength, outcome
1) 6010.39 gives 7.9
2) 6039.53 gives 7.99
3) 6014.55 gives 8.02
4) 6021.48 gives 8.01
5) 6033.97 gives 8.1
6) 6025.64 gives 7.94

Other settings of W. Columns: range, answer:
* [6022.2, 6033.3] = 8.09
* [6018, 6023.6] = 8.07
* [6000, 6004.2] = 8.1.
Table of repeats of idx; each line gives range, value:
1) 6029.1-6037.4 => 8.02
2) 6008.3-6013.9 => 7.89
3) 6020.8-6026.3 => 7.94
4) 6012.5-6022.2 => 7.98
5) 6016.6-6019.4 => 8.07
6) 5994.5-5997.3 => 8.3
